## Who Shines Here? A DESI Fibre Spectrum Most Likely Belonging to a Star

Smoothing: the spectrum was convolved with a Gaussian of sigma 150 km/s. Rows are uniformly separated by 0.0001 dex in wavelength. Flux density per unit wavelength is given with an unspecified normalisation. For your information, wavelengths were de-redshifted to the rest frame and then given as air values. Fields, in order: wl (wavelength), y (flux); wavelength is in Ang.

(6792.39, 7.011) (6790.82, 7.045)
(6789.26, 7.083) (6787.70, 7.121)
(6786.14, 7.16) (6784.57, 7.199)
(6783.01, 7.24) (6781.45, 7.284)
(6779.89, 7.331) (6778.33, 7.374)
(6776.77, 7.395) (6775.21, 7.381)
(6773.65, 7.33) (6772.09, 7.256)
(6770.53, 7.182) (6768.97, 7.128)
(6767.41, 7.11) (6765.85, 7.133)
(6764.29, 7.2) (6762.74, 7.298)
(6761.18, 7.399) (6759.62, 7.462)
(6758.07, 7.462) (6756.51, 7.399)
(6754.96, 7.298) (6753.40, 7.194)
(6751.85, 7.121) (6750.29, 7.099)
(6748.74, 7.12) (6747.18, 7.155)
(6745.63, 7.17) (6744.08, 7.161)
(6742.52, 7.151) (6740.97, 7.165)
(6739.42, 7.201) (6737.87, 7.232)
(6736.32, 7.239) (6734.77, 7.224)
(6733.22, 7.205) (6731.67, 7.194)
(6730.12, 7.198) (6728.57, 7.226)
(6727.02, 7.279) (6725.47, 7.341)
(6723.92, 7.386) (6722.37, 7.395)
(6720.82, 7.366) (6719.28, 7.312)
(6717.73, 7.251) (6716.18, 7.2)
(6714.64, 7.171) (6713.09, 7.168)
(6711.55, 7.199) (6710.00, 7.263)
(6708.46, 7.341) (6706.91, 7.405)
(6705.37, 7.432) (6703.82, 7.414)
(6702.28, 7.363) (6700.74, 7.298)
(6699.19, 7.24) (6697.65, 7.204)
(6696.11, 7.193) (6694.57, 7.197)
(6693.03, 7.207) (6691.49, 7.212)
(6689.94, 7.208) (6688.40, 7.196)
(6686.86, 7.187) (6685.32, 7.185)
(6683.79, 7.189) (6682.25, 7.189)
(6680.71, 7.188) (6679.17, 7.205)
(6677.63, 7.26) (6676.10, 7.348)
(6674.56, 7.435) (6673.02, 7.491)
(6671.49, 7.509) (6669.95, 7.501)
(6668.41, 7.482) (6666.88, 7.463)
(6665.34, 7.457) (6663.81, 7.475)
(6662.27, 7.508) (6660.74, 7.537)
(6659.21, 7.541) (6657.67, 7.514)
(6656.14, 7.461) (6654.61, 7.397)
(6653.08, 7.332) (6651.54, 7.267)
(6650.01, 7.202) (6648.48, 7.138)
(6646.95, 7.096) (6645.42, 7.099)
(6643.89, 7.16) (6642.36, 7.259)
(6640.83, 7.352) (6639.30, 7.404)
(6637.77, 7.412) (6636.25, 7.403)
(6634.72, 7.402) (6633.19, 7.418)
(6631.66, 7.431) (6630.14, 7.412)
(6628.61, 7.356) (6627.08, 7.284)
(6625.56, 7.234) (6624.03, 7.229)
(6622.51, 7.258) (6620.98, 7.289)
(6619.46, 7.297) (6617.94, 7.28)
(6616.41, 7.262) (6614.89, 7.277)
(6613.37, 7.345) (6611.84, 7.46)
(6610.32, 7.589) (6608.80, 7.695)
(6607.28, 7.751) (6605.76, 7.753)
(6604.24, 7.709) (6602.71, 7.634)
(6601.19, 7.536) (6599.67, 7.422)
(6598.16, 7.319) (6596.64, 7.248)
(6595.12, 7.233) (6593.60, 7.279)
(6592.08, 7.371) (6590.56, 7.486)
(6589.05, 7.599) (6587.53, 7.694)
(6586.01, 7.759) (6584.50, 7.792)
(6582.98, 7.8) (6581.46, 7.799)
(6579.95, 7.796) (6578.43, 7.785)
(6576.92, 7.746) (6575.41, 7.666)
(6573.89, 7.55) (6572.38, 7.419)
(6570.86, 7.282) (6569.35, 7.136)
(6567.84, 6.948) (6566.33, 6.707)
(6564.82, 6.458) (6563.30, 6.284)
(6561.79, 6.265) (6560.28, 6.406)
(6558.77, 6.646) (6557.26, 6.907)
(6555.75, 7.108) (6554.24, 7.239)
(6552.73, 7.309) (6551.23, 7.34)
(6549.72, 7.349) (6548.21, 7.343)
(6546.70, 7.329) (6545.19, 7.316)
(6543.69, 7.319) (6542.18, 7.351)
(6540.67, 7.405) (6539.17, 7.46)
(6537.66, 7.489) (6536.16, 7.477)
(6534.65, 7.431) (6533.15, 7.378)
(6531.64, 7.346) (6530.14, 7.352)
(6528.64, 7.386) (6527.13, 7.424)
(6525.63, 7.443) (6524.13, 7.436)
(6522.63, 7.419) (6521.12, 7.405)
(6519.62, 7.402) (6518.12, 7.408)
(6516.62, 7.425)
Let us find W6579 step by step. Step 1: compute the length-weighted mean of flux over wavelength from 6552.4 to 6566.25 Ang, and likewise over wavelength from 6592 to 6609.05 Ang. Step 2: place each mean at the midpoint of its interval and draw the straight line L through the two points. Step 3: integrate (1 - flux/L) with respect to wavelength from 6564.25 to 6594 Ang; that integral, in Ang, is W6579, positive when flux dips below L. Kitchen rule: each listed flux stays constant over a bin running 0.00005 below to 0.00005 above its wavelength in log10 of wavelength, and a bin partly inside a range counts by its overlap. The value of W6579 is -1.6 Ang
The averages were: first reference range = 6.71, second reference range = 7.49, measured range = 7.46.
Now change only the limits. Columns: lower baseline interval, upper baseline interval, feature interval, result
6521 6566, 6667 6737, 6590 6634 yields -1.1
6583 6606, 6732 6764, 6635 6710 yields 0.6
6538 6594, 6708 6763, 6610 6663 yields -0.5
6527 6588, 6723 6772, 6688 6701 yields 0.1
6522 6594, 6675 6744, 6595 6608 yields -0.4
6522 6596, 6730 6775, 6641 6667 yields -0.3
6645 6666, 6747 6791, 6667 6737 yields 0.3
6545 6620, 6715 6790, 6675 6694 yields 0.2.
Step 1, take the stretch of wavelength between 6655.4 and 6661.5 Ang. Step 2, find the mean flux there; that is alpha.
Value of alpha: 7.51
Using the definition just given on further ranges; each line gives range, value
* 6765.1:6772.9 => 7.16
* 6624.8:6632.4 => 7.35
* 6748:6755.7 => 7.16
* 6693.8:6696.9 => 7.2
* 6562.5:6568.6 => 6.6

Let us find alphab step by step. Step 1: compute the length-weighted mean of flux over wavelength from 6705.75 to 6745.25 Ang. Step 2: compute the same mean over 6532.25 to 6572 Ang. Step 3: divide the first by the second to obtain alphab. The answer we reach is 1.02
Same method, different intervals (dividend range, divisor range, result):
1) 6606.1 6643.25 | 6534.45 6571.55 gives 1.04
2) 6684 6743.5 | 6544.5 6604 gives 0.99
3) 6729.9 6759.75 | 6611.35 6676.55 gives 0.98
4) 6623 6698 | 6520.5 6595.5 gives 1.00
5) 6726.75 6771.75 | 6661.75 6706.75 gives 0.99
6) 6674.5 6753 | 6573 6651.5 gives 0.97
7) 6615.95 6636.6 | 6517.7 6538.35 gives 0.99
